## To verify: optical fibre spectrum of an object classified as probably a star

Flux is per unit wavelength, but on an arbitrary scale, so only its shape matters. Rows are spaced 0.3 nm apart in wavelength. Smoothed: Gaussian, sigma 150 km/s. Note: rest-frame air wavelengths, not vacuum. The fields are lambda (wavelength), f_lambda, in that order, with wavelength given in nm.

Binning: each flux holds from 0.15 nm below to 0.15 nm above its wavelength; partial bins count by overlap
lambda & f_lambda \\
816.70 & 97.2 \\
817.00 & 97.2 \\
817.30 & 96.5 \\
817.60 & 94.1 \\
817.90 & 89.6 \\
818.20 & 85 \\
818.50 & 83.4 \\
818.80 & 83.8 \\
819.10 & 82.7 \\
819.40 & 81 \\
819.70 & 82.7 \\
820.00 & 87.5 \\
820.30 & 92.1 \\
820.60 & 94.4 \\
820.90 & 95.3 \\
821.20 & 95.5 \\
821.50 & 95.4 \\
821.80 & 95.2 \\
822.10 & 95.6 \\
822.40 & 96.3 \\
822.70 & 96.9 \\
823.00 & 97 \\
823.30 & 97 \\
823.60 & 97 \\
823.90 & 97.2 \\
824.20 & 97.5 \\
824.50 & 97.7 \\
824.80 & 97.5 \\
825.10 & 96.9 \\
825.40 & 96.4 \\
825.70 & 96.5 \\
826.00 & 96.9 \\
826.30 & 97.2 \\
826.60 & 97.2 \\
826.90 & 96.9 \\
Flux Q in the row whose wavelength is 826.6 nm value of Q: 97.2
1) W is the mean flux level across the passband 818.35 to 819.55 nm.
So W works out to 82.7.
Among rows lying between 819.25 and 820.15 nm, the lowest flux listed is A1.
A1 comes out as 81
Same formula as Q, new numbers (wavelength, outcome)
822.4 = 96.3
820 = 87.5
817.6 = 94.1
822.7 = 96.9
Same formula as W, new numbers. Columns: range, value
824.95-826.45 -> 96.8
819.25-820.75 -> 87.5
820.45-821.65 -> 95.2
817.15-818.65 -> 89.7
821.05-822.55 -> 95.6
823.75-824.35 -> 97.4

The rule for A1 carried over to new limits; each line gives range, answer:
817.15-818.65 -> 83.4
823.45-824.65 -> 97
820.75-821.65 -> 95.3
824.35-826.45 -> 96.4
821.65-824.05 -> 95.2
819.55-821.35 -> 82.7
